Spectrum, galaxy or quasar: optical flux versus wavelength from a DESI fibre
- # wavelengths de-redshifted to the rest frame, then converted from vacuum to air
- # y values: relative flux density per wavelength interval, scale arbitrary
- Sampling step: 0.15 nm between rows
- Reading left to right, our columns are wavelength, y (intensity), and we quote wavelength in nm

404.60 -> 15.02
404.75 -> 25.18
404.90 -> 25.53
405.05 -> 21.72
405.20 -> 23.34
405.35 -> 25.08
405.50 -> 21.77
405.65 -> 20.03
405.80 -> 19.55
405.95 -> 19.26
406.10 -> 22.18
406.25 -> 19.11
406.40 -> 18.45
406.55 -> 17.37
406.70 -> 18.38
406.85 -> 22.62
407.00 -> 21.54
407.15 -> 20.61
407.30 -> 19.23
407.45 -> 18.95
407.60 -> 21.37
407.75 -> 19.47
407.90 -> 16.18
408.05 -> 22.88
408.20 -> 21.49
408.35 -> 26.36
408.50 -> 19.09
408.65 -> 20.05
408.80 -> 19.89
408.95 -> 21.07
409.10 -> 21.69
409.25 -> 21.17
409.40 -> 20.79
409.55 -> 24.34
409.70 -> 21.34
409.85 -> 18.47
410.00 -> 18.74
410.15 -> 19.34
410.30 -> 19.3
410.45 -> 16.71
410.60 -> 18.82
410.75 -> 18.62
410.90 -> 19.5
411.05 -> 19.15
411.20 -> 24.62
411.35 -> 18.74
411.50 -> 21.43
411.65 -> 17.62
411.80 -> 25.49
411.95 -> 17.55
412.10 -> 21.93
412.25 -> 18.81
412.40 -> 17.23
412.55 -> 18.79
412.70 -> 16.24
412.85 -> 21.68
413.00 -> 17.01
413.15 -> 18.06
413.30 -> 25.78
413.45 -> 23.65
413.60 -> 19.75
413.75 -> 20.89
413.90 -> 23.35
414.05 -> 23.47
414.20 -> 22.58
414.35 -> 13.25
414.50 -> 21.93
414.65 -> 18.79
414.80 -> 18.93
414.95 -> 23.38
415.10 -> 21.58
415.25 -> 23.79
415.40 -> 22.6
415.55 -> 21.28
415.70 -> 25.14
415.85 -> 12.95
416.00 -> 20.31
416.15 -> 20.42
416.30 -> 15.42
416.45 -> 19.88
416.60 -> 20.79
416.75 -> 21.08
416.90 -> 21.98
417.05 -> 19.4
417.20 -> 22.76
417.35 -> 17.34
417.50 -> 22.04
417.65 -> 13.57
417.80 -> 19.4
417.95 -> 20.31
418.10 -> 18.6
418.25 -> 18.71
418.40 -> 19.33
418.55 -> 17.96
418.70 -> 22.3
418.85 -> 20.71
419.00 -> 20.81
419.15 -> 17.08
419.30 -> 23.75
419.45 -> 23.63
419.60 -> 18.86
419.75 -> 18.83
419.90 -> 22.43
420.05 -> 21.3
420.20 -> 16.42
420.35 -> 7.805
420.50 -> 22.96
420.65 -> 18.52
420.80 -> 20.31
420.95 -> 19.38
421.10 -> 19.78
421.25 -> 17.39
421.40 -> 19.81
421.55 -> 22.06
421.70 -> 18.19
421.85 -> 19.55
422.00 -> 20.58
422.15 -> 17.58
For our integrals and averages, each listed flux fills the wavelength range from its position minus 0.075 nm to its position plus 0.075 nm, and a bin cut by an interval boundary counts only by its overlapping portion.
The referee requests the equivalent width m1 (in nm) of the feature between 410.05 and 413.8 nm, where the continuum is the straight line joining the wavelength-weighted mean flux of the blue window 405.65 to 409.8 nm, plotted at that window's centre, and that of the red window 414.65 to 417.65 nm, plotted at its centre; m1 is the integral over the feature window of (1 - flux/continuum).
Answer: 0.11 nm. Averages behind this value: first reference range 20.5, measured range 19.9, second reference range 20.4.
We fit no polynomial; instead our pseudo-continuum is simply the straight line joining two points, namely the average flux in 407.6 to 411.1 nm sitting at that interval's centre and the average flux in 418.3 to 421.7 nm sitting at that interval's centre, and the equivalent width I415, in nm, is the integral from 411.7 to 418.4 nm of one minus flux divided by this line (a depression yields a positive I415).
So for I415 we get -0.10 nm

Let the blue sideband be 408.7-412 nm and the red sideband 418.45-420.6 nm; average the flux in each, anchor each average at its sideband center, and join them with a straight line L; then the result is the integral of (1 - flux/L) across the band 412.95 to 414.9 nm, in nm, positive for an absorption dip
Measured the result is -0.065 nm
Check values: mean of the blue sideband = 20.2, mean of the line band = 20.7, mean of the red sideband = 19.6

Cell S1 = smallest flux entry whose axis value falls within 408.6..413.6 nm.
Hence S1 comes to 16.24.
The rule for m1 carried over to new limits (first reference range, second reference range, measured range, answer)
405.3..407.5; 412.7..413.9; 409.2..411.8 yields 0.06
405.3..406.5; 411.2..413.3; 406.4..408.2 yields 0.04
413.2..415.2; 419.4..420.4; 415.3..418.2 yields 0.05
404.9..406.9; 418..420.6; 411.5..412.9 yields 0.05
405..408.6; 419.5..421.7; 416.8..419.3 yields -0.04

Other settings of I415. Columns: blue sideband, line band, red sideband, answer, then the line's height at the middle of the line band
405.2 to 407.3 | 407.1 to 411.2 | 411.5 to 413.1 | -0.06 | 19.9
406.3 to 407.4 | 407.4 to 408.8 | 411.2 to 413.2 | -0.07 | 19.7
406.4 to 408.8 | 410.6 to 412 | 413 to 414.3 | 0.06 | 21.2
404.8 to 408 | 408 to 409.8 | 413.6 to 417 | -0.09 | 20.6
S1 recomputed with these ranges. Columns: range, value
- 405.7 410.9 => 16.18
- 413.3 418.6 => 12.95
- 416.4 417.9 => 13.57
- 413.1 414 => 18.06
